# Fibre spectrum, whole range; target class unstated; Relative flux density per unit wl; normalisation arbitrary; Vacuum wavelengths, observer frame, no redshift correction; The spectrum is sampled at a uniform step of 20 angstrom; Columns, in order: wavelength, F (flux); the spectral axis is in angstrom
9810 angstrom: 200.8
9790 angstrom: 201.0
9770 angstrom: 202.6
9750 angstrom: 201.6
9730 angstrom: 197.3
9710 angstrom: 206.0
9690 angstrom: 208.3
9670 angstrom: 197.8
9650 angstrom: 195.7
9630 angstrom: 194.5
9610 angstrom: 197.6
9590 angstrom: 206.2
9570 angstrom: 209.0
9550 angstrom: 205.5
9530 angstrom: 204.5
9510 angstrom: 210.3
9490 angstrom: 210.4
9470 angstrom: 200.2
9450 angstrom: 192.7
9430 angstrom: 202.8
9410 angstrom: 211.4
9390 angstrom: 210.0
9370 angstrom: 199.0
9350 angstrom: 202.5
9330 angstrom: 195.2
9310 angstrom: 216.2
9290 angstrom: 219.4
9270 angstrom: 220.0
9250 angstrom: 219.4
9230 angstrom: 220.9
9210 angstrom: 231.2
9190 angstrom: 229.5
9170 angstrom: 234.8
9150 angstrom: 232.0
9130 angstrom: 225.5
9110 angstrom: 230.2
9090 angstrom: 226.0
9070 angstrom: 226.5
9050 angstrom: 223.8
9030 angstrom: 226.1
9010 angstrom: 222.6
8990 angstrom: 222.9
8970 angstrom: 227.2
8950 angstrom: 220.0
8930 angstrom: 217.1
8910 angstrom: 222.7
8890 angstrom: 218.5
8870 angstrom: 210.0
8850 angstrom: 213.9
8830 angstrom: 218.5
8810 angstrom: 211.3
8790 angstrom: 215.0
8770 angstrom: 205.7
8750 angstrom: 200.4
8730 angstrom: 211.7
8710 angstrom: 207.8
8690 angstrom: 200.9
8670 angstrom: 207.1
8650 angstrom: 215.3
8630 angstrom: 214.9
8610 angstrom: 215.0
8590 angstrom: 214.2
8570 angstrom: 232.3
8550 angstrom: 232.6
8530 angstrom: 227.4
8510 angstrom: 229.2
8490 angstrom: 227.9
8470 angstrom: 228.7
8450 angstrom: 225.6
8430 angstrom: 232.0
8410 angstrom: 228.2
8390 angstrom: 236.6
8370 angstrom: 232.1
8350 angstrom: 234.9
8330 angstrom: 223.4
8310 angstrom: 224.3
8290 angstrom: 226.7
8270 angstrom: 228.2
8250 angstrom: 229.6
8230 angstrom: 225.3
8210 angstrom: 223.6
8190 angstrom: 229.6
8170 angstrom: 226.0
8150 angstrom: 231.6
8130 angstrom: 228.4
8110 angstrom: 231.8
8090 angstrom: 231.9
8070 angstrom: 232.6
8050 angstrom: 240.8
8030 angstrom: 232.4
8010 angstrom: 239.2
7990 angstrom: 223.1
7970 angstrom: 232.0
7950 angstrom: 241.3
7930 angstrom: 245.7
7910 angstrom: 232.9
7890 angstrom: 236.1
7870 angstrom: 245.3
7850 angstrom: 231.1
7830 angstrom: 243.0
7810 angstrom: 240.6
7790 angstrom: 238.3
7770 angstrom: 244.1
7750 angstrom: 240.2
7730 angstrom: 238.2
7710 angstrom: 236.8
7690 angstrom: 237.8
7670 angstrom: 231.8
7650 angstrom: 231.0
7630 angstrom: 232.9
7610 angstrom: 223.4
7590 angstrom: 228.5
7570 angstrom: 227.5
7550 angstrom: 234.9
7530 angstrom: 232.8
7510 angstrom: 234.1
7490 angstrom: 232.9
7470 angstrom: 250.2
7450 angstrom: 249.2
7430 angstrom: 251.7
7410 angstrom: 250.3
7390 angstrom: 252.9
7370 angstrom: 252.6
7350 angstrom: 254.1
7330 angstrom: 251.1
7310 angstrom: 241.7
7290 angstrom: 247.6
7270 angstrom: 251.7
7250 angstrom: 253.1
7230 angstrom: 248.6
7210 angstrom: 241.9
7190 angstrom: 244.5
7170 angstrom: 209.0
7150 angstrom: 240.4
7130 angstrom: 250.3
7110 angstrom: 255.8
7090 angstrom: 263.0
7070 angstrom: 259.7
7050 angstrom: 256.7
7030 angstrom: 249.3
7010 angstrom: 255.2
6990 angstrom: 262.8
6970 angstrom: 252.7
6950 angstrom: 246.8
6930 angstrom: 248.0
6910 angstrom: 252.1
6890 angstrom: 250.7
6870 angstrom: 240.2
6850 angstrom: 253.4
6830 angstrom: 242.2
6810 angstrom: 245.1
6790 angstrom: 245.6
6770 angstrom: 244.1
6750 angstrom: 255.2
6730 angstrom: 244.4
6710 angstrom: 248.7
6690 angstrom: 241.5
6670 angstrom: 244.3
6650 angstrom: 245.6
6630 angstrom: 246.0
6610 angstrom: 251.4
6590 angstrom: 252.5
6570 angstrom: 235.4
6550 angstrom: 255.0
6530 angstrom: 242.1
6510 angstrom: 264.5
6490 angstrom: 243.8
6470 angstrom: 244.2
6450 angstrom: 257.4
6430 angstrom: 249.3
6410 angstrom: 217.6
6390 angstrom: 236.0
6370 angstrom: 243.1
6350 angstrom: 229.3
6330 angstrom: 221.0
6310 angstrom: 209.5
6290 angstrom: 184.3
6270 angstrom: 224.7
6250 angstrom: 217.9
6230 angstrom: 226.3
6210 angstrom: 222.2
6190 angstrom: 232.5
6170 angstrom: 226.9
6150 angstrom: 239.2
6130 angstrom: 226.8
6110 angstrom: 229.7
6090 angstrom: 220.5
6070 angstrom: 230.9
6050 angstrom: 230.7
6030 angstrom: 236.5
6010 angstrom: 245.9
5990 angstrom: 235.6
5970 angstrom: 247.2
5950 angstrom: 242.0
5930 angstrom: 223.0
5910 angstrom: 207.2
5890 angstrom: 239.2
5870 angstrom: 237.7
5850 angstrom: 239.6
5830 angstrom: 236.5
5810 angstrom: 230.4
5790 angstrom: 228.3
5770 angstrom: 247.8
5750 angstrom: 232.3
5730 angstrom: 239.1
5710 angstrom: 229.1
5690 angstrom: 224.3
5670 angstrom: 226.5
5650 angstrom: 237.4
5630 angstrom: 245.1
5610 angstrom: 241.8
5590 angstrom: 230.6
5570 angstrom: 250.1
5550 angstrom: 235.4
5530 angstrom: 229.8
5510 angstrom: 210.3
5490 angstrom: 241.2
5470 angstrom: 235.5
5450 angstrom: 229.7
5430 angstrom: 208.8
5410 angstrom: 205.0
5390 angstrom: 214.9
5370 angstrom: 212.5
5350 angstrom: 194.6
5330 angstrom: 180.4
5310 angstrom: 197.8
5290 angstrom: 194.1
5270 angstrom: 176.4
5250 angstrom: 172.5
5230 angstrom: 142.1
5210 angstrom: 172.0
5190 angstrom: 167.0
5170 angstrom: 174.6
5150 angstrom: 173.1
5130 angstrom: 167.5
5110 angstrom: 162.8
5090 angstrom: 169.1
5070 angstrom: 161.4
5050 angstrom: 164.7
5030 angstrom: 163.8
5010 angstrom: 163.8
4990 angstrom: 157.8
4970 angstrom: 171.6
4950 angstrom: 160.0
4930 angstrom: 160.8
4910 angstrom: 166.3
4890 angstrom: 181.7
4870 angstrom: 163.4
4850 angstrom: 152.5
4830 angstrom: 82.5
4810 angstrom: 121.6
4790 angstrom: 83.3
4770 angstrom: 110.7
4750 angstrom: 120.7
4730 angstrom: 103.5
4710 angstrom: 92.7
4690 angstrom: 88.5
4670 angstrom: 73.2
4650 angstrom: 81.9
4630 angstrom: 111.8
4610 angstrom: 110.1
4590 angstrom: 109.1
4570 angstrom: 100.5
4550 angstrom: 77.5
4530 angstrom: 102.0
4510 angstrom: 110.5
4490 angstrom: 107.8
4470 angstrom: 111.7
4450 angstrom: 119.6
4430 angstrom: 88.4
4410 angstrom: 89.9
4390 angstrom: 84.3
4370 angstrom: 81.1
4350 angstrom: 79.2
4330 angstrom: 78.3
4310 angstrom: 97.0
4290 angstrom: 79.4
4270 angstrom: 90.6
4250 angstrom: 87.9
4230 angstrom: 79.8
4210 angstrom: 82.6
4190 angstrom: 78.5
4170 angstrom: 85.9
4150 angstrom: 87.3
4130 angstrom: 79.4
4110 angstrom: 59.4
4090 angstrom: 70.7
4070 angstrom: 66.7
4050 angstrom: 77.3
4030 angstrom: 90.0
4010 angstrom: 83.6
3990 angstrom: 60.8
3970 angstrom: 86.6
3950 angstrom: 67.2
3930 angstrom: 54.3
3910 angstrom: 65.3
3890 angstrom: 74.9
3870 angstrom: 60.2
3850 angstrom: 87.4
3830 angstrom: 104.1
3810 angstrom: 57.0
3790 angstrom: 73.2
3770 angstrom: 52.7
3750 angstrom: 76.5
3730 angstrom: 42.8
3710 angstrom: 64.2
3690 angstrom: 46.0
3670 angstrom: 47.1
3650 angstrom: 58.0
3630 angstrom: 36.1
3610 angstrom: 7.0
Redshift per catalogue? 0.22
